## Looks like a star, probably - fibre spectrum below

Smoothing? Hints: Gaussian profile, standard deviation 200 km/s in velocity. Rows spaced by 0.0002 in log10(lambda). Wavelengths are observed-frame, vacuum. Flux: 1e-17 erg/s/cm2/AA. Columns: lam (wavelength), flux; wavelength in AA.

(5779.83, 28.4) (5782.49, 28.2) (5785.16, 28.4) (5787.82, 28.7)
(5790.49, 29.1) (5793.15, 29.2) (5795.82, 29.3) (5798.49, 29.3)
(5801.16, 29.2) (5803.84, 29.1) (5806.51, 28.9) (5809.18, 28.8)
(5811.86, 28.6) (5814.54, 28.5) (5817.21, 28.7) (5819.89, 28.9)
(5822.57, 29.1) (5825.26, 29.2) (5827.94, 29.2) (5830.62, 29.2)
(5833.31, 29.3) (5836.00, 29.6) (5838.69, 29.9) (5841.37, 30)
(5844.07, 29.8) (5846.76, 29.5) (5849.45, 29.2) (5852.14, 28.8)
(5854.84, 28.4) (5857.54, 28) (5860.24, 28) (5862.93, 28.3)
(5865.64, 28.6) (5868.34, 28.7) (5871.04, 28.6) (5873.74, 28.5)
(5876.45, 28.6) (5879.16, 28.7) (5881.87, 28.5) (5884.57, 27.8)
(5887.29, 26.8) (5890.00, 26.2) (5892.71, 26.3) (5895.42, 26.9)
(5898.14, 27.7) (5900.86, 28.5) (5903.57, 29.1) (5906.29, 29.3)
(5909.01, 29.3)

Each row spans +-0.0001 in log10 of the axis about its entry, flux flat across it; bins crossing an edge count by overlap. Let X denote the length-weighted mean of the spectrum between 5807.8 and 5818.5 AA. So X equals 28.7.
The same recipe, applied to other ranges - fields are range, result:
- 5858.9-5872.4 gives 28.5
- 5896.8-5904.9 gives 28.4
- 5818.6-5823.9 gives 29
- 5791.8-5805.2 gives 29.2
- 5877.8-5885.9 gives 28.3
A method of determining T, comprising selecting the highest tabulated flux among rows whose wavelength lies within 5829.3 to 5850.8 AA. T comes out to 30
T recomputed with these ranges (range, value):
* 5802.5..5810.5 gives 29.1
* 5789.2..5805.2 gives 29.3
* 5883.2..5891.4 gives 27.8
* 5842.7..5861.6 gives 29.8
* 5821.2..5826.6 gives 29.2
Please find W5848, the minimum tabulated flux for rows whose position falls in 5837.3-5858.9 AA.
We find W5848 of 28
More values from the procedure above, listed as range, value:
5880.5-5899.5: 26.2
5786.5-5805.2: 28.7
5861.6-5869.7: 28.3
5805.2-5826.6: 28.5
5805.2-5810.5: 28.8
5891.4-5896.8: 26.3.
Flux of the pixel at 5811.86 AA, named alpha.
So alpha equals 28.6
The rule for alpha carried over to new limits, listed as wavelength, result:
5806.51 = 28.9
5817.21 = 28.7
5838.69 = 29.9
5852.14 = 28.8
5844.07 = 29.8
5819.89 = 28.9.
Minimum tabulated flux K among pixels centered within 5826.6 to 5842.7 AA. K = 29.2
